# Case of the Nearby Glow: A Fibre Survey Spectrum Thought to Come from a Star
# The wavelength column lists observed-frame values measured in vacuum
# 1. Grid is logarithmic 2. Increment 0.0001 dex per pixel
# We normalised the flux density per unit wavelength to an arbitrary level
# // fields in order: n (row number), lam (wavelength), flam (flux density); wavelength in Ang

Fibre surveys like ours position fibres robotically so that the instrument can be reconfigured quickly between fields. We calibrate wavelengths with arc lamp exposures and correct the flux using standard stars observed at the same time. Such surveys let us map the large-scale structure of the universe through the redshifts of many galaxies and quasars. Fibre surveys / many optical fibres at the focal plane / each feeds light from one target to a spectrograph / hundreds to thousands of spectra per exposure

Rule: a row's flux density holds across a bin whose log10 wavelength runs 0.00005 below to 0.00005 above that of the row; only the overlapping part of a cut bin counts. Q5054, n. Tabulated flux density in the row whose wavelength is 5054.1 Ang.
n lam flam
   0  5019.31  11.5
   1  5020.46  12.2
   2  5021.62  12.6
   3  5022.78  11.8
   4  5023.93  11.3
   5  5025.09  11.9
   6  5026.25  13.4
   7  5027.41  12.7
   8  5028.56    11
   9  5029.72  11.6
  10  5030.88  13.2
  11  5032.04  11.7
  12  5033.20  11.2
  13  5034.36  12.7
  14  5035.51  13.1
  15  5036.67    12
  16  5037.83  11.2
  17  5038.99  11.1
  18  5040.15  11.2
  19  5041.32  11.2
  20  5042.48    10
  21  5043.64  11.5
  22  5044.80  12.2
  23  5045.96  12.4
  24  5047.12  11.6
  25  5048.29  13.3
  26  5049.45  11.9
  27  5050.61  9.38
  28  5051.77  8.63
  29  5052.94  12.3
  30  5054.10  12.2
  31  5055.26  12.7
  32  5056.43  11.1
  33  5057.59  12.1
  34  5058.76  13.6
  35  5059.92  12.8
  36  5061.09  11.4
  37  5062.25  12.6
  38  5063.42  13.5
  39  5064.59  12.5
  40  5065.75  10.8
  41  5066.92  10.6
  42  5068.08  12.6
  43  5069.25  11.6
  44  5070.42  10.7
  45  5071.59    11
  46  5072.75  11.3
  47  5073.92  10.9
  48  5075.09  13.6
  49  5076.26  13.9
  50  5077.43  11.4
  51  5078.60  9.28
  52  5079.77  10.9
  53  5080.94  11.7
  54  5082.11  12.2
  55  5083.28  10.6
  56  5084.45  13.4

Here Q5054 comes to 12.2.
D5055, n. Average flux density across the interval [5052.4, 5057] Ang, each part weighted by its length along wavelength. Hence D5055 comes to 12.1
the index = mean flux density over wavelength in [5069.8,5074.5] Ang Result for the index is 11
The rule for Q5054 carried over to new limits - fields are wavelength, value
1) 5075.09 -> 13.6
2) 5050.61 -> 9.38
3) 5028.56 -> 11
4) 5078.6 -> 9.28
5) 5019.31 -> 11.5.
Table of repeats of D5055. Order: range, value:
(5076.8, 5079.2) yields 10.4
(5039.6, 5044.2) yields 11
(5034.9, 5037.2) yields 12.6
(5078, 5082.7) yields 11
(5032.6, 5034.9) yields 11.9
